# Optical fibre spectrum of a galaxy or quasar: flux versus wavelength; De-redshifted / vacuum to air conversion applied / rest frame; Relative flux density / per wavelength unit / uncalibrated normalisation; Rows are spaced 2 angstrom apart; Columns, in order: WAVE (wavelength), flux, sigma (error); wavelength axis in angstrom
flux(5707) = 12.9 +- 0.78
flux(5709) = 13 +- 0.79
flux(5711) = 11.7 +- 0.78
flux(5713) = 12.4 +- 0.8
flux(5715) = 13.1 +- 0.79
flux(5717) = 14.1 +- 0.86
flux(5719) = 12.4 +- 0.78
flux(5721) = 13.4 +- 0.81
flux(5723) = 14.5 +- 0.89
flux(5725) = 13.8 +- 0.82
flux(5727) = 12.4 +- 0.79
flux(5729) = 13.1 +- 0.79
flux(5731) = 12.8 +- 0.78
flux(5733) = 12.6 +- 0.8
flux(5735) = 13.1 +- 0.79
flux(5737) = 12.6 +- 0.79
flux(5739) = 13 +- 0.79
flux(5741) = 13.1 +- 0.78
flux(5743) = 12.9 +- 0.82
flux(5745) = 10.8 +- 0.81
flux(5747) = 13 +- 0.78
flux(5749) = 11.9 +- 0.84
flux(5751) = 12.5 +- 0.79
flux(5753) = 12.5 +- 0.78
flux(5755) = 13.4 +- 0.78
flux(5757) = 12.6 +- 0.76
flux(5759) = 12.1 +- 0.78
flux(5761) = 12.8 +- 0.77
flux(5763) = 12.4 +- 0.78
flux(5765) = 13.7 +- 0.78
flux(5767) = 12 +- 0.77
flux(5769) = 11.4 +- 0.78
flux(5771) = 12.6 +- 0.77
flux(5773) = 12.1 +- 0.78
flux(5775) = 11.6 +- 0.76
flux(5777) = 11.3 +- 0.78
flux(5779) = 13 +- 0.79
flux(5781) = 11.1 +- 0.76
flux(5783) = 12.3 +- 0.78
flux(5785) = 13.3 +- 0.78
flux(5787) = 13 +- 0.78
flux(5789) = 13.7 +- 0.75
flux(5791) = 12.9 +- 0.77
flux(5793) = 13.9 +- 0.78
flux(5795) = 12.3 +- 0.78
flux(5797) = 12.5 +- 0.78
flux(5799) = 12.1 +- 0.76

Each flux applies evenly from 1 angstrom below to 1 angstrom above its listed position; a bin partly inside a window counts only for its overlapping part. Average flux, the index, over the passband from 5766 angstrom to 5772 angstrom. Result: 12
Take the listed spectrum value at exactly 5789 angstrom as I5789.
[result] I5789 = 13.7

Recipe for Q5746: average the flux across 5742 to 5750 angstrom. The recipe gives 12.2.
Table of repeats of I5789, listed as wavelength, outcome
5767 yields 12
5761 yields 12.8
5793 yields 13.9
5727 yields 12.4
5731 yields 12.8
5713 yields 12.4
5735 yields 13.1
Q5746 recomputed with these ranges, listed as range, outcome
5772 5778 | 11.7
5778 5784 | 12.1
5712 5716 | 12.8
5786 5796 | 13.2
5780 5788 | 12.4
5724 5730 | 13.1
